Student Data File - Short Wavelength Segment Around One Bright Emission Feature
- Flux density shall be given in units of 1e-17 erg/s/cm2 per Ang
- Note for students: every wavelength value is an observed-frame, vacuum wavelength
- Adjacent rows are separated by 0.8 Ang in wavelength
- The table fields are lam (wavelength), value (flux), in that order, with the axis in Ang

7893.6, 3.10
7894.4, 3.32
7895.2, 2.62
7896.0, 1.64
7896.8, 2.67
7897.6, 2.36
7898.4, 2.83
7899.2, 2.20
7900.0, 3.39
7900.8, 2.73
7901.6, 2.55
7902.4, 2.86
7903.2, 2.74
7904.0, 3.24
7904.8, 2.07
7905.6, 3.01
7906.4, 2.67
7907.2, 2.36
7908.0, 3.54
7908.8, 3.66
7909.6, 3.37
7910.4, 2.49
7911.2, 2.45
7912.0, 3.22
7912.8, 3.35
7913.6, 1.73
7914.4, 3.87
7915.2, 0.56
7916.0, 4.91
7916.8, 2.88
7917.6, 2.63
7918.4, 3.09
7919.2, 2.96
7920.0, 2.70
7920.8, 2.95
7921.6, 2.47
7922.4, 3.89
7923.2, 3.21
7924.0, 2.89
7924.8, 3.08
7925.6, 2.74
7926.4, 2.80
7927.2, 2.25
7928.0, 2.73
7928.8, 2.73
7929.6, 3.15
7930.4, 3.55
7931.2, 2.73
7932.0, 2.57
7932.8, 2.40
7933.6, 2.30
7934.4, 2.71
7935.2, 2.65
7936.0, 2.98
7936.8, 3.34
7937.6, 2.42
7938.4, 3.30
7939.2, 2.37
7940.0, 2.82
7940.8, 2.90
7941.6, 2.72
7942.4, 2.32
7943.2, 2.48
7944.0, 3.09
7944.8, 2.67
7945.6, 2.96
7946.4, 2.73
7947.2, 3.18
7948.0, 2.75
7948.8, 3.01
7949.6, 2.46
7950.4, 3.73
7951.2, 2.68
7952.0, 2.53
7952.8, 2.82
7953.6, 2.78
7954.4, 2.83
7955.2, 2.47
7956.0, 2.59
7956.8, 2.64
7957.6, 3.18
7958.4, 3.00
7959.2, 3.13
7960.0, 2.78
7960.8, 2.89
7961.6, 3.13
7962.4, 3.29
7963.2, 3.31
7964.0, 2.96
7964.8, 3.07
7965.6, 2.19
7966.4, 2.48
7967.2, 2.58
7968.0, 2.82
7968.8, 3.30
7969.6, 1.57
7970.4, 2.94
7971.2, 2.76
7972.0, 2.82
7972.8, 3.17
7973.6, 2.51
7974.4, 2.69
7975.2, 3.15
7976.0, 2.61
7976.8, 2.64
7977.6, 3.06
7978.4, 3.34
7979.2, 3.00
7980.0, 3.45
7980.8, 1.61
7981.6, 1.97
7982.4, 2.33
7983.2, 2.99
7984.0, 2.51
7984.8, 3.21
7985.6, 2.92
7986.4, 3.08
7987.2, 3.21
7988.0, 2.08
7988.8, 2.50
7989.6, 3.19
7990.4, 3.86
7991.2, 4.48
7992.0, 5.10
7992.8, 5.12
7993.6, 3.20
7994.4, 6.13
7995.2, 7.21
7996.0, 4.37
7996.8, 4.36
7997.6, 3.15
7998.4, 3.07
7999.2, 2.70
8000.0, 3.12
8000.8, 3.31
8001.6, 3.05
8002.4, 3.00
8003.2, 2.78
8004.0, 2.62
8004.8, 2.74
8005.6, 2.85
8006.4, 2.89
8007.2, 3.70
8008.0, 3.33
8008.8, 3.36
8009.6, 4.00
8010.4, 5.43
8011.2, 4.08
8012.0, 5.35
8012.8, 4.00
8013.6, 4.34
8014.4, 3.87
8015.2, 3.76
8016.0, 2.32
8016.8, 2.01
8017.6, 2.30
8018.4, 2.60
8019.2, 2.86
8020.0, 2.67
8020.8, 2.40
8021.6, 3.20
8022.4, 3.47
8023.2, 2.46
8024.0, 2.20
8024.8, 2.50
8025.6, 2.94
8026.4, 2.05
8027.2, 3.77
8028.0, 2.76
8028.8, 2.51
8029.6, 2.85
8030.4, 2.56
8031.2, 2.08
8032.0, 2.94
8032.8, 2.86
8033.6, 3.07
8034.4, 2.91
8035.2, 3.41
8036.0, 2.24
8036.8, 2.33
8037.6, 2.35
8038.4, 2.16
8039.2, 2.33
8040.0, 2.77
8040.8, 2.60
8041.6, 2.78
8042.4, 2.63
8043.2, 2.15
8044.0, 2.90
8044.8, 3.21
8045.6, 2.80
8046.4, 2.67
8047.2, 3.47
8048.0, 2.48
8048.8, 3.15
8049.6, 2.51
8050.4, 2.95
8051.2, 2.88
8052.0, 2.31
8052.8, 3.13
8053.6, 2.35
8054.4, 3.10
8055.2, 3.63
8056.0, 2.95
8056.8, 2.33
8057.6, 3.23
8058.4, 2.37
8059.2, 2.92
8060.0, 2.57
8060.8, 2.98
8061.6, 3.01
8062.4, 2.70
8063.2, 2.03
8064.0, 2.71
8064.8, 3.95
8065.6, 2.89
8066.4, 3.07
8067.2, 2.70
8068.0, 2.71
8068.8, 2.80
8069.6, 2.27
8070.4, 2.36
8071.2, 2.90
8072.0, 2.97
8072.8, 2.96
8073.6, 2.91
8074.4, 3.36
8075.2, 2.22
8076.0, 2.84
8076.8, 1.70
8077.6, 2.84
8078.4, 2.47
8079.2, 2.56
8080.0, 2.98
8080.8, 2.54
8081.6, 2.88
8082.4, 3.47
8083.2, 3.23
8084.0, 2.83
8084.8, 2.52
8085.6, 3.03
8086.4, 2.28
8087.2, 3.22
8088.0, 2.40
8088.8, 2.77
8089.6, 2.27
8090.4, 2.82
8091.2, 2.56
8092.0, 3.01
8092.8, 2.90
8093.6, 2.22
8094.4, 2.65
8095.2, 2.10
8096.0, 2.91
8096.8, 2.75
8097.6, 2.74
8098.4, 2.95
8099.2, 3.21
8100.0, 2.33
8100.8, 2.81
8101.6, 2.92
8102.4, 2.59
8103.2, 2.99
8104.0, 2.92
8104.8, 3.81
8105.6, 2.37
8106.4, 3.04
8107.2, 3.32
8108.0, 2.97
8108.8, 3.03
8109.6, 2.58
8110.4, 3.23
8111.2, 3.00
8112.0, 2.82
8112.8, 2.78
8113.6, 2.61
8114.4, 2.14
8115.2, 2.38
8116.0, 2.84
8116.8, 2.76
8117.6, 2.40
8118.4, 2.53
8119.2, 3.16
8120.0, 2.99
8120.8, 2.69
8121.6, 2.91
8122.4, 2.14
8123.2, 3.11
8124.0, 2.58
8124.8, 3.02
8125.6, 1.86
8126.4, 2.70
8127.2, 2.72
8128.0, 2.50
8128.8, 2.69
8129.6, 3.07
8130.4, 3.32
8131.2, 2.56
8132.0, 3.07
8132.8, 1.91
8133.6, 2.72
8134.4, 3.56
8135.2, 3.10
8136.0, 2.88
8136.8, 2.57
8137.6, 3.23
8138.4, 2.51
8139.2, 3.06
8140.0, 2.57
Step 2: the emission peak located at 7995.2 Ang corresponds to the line [S II]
